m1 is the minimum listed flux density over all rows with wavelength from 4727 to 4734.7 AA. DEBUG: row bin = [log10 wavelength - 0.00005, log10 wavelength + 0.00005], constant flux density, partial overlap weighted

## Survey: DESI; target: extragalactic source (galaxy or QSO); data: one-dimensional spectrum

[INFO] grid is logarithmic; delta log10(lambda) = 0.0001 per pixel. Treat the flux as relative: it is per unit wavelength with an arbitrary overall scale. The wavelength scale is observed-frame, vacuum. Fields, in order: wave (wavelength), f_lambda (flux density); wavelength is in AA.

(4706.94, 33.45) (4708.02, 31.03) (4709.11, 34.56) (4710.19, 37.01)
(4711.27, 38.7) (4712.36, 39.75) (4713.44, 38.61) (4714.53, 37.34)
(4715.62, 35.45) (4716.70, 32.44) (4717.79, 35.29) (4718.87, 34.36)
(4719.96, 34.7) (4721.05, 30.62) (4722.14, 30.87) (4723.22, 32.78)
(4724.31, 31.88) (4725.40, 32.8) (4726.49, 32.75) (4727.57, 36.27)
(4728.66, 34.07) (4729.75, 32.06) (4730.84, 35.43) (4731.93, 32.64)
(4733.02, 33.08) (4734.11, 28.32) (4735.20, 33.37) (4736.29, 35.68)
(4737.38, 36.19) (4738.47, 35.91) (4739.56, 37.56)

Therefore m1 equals 28.32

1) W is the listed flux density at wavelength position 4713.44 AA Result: 38.61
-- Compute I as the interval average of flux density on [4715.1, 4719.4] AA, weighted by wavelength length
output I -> 34.4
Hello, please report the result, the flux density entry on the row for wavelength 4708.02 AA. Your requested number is 31.03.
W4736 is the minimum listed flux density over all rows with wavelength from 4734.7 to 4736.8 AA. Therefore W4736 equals 33.37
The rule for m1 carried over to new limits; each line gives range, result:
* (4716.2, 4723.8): 30.62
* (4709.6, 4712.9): 37.01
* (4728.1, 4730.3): 32.06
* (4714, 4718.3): 32.44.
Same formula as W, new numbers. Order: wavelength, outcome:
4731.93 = 32.64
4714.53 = 37.34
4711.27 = 38.7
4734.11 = 28.32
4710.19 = 37.01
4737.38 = 36.19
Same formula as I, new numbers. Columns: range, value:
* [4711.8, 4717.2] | 36.7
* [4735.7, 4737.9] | 35.9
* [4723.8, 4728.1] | 33.5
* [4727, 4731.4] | 34.5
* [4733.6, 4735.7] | 30.8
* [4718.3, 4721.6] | 33.2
